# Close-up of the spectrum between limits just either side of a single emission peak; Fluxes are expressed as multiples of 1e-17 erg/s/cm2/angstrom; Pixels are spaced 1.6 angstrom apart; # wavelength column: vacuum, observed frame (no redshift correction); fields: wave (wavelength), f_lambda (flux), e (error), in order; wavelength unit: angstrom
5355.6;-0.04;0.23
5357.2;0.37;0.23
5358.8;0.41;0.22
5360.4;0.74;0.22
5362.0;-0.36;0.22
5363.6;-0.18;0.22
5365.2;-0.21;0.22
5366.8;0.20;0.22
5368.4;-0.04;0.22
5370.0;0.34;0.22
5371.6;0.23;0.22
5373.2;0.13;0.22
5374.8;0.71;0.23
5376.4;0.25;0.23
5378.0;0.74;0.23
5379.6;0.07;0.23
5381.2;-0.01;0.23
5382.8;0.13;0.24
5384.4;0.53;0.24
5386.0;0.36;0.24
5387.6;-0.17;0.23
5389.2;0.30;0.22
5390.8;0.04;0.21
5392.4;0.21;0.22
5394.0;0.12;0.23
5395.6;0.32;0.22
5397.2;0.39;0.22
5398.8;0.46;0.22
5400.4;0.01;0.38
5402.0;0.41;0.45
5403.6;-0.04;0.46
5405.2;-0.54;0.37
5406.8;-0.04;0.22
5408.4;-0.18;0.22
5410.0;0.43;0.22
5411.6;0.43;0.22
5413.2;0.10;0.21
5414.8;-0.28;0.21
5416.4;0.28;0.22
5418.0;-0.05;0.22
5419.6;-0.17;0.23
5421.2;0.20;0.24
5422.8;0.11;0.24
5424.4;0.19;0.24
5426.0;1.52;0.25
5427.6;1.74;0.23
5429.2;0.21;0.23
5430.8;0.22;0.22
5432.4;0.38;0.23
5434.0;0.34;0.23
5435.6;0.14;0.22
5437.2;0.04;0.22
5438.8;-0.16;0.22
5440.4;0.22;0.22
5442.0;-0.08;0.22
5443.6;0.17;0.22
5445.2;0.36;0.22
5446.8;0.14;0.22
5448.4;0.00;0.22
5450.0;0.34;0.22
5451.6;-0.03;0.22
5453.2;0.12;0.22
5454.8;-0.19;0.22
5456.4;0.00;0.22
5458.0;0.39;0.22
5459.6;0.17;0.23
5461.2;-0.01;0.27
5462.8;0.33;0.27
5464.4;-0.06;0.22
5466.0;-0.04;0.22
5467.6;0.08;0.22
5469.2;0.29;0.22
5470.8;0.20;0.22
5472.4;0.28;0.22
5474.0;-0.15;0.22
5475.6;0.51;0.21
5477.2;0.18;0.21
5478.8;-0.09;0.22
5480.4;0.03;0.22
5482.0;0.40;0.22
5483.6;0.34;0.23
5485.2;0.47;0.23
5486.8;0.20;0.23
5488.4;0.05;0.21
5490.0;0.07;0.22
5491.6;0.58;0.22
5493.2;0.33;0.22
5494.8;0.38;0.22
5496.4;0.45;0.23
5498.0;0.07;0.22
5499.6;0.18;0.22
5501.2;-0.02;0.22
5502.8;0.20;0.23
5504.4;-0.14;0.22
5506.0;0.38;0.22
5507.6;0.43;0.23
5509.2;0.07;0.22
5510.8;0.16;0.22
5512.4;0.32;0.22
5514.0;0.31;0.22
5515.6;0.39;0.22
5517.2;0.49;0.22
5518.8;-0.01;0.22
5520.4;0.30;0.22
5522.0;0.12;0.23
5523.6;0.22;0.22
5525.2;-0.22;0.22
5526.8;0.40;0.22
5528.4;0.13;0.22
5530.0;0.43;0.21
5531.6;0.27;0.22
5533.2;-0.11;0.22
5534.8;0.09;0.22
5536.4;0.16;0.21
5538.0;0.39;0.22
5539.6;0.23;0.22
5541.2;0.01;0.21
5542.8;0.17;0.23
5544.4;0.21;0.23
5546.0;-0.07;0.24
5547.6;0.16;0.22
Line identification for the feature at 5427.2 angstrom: [O III] 5007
